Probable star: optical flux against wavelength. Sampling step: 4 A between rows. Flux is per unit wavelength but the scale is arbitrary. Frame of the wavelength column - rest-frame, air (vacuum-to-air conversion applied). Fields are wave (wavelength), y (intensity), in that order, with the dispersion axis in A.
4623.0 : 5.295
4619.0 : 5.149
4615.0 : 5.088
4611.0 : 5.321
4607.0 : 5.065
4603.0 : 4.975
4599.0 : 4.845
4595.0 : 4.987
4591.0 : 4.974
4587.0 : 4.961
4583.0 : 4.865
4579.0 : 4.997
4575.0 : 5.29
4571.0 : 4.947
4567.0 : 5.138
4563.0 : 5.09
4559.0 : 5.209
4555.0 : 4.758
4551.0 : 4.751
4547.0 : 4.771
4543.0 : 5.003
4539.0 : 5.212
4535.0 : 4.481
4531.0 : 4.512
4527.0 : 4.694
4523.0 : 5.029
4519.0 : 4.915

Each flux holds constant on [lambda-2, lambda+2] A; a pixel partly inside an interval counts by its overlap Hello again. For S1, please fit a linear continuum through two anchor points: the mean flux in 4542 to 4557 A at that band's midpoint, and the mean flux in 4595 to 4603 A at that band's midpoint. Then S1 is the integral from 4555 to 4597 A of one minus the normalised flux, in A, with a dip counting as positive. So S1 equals -1.5 A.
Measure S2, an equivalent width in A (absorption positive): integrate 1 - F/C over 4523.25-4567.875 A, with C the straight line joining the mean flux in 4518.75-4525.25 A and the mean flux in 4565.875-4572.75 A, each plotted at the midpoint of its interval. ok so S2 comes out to 1.2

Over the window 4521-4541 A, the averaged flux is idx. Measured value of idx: 4.79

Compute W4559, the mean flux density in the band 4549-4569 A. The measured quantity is 4.99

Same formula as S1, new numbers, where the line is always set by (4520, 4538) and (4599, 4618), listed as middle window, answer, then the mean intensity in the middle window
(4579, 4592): 0.1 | 4.94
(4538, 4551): -0.4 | 4.94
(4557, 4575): -0.8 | 5.12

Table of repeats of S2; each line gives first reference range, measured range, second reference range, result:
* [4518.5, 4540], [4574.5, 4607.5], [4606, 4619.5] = 0.5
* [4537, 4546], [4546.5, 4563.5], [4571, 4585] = 0.5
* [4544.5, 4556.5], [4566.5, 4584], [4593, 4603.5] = -0.7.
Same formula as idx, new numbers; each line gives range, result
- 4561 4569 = 5.11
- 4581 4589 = 4.91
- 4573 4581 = 5.14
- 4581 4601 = 4.93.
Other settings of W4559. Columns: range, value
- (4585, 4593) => 4.97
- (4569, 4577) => 5.12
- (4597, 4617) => 5.06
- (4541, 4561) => 4.9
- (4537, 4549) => 5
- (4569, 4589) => 5.01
